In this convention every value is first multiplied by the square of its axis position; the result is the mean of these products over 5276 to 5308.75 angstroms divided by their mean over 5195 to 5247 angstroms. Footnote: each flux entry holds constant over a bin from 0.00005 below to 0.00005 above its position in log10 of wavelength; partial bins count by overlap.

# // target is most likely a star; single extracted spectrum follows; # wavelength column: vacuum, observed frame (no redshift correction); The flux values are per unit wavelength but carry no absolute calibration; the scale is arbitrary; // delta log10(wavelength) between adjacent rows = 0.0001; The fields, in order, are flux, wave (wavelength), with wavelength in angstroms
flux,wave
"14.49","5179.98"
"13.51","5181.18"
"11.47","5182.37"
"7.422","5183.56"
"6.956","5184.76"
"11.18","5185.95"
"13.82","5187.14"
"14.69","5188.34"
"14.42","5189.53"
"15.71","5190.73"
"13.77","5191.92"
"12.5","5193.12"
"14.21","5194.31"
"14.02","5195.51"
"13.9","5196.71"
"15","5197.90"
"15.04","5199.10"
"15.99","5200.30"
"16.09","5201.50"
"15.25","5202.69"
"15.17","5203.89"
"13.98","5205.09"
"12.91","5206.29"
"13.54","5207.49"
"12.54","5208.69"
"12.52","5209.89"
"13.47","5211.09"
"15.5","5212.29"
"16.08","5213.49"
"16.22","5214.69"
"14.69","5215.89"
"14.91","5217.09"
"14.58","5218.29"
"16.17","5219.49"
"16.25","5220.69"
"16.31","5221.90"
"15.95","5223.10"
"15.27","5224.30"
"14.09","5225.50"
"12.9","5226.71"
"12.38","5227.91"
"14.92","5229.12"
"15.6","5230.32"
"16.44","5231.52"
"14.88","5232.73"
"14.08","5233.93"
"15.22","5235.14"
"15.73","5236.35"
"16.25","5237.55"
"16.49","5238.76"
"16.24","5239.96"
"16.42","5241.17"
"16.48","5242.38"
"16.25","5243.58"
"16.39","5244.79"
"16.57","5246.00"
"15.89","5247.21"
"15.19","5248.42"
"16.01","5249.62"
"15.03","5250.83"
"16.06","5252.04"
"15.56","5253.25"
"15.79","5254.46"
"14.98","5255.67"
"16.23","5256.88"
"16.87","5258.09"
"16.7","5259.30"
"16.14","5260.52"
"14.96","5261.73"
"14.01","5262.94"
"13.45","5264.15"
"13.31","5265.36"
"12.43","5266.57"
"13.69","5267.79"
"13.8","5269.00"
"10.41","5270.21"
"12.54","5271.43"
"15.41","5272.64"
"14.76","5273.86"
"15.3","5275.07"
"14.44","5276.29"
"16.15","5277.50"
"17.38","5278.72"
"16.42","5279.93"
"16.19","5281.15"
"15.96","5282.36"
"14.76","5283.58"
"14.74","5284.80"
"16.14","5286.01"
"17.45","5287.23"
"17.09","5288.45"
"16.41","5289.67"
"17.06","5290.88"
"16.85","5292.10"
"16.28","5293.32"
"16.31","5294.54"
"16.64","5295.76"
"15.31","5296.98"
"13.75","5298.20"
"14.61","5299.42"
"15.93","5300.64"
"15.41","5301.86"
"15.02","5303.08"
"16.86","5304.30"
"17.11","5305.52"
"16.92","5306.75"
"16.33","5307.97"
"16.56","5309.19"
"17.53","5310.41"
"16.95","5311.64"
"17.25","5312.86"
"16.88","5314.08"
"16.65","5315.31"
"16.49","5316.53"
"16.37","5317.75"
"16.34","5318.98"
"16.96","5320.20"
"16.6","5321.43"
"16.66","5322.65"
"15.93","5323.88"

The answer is 1.1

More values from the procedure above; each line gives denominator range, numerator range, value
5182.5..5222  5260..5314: 1.14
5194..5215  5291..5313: 1.16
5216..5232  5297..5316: 1.11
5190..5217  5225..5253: 1.08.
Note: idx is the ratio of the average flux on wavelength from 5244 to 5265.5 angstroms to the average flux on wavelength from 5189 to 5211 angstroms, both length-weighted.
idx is 1.1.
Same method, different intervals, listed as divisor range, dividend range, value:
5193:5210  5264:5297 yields 1.07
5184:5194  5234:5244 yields 1.25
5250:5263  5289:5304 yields 1.01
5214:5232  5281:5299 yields 1.06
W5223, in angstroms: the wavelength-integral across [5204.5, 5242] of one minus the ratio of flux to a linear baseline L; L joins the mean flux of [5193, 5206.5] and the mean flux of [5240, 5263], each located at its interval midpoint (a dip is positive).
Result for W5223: 0.7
